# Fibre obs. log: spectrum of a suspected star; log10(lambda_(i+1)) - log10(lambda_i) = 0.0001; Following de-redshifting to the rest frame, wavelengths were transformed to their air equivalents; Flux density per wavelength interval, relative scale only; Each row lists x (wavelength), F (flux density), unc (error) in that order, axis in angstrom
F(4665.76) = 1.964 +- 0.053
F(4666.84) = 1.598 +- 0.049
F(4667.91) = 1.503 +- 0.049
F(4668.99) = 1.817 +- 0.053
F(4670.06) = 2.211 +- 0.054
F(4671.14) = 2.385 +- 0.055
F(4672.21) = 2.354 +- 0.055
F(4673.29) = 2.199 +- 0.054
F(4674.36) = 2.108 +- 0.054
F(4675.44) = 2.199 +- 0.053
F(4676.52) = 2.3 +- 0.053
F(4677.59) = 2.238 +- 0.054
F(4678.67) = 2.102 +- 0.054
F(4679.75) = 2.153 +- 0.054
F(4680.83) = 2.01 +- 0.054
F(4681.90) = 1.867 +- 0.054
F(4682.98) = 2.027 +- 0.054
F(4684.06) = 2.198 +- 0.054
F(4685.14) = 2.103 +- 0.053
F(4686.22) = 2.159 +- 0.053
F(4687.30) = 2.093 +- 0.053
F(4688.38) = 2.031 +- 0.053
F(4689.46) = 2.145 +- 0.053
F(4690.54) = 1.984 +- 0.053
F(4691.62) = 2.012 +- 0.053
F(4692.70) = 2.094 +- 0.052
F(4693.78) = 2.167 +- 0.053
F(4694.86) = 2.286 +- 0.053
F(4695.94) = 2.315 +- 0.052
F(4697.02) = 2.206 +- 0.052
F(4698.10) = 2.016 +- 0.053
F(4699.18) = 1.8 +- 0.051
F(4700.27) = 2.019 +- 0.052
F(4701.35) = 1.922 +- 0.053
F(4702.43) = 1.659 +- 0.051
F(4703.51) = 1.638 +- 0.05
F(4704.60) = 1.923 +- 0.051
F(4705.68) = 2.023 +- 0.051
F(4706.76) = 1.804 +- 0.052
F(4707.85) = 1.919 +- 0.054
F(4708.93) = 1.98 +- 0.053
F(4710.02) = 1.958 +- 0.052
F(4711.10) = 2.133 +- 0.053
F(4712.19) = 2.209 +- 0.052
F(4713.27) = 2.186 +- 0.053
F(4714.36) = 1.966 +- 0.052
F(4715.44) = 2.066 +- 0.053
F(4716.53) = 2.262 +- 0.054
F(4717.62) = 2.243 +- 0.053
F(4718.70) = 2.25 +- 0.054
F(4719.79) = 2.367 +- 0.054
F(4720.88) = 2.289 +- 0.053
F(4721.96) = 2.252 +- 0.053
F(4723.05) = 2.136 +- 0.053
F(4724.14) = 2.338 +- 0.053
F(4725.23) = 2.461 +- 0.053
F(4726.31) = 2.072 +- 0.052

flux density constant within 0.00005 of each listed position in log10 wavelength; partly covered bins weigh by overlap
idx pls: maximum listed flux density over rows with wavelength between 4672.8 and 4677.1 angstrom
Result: 2.3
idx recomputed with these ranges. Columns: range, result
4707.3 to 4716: 2.209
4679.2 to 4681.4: 2.153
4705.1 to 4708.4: 2.023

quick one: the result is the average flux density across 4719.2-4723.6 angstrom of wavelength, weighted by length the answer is 2.26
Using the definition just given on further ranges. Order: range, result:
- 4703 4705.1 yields 1.77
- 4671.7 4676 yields 2.21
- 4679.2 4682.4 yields 2.01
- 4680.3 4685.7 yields 2.04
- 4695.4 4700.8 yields 2.07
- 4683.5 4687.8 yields 2.14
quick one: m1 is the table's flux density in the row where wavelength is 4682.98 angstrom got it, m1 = 2.027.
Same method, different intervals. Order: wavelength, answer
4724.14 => 2.338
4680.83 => 2.01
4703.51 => 1.638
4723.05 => 2.136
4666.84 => 1.598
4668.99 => 1.817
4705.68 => 2.023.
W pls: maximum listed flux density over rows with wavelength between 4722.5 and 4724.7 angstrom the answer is 2.338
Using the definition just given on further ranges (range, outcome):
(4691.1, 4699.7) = 2.315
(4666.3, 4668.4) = 1.598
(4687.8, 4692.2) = 2.145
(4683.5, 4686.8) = 2.198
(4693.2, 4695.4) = 2.286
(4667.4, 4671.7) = 2.385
